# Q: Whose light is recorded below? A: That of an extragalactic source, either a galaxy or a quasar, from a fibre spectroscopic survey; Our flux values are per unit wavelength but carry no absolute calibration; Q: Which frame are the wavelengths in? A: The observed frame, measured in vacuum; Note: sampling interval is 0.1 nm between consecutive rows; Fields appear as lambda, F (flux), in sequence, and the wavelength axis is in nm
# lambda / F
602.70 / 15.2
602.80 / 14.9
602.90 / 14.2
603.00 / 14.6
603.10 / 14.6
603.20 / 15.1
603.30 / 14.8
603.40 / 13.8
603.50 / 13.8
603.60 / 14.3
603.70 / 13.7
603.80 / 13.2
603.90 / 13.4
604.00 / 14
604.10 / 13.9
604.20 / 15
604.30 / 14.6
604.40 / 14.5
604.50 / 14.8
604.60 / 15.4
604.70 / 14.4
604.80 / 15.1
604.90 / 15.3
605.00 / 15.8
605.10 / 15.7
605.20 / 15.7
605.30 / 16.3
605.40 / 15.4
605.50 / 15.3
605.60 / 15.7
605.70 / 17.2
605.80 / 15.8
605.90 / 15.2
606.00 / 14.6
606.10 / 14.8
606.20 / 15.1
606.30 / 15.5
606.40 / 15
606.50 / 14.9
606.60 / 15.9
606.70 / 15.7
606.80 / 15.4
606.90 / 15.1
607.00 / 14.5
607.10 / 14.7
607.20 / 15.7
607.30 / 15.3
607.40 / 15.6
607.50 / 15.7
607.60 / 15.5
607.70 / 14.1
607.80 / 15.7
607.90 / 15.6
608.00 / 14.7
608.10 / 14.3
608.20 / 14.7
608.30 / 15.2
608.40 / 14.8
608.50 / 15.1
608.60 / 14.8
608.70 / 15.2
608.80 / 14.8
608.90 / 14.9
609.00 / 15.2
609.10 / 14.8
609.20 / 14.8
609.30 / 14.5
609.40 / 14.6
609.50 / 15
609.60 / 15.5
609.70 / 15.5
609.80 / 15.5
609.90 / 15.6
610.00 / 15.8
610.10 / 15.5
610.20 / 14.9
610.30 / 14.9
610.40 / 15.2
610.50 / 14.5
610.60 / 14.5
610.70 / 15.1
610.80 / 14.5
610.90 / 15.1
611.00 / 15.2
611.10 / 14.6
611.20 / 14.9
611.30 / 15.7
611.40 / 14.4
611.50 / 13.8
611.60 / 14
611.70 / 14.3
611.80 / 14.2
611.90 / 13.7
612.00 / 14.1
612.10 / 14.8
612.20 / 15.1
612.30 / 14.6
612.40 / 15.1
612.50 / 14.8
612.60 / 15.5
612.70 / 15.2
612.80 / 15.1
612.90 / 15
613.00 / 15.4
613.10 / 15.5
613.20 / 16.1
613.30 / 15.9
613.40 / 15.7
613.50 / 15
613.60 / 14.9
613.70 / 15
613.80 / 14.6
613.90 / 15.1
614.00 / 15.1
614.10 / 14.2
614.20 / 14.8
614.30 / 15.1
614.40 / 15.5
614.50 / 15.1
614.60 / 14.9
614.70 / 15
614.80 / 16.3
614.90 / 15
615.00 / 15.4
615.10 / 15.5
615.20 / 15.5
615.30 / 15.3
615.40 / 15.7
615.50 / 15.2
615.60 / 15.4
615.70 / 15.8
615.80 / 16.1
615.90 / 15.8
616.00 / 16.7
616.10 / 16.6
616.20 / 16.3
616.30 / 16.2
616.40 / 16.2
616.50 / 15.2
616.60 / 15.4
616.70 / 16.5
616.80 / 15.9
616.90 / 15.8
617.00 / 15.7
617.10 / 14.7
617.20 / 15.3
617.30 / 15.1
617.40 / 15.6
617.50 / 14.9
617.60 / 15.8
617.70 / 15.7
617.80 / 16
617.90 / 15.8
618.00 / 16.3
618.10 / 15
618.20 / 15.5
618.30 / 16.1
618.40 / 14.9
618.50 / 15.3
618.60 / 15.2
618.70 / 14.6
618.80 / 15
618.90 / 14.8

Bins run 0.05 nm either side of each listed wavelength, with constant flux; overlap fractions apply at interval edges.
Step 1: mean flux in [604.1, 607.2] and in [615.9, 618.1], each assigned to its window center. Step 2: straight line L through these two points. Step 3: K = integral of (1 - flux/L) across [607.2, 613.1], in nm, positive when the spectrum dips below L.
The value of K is 0.20 nm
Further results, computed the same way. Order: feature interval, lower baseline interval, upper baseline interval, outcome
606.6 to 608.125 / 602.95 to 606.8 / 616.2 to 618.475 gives -0.01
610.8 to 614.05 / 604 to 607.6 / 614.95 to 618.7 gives 0.12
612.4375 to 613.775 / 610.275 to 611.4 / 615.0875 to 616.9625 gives 0.00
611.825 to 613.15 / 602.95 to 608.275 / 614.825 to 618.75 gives 0.04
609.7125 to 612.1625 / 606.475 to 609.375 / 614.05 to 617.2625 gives 0.07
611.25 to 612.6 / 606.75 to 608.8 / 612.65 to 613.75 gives 0.07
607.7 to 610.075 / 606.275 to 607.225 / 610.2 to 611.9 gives -0.02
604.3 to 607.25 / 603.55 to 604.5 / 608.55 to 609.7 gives -0.19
